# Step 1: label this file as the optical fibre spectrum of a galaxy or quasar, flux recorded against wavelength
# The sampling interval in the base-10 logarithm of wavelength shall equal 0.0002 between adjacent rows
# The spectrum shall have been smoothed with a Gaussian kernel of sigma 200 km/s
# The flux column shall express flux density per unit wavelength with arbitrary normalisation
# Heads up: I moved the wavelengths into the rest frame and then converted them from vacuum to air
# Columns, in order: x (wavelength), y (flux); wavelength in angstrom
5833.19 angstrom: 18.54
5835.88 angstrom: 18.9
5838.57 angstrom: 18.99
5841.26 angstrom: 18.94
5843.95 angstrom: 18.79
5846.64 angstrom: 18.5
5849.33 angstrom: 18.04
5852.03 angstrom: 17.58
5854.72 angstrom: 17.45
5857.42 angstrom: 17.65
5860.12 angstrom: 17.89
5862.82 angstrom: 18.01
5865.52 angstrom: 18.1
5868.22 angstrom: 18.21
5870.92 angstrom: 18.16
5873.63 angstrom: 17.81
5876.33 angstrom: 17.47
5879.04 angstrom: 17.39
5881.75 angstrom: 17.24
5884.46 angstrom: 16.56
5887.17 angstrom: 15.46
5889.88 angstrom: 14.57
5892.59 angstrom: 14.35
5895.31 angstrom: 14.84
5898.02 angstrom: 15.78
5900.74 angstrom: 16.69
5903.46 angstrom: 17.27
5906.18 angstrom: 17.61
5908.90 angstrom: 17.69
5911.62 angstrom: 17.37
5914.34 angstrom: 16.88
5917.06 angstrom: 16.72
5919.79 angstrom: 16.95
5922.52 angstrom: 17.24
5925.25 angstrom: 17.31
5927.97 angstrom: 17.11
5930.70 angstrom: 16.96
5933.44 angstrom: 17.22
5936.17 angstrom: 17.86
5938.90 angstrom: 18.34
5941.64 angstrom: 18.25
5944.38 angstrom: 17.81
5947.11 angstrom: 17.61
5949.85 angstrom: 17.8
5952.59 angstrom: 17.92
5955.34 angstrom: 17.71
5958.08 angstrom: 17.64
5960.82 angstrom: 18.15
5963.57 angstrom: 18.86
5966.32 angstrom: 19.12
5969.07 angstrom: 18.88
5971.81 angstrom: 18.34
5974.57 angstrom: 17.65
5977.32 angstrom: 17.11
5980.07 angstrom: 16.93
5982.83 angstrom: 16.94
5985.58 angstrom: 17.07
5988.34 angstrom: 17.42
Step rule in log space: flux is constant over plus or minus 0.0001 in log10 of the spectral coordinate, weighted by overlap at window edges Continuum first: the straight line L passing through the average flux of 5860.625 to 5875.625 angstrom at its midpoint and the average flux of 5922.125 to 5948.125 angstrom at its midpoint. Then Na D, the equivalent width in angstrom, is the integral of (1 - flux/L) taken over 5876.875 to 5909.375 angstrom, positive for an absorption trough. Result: 2.9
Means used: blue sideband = 18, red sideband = 17.6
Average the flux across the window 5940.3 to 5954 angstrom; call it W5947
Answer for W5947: 17.9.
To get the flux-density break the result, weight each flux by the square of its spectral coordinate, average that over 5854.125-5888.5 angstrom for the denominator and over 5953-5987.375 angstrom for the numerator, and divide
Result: 1.06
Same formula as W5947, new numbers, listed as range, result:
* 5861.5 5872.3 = 18.1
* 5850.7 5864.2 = 17.7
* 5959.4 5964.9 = 18.5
